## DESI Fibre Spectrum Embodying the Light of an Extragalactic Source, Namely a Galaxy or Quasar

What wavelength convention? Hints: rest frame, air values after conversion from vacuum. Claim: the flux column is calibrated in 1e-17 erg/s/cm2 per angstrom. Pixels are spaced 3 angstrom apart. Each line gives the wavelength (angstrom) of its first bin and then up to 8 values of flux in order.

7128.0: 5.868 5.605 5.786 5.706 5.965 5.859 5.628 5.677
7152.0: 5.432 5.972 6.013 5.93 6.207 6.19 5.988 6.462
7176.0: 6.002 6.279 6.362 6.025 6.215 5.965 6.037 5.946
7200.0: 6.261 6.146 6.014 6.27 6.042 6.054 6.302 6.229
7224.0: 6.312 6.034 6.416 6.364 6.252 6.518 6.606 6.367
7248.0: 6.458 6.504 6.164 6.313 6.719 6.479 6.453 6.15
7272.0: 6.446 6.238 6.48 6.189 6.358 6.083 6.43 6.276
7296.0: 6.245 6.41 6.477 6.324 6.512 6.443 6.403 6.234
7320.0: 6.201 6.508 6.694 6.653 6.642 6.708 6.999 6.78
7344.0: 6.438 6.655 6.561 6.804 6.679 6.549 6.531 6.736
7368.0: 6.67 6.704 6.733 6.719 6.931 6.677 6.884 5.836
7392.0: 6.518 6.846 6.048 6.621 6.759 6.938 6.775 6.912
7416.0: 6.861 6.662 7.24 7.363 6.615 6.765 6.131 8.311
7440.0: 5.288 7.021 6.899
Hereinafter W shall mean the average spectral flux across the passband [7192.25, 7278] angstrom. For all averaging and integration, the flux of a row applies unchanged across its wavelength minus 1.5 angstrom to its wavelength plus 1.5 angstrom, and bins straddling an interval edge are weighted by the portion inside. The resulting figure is 6.29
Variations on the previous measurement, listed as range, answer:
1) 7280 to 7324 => 6.34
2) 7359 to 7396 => 6.64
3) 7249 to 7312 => 6.37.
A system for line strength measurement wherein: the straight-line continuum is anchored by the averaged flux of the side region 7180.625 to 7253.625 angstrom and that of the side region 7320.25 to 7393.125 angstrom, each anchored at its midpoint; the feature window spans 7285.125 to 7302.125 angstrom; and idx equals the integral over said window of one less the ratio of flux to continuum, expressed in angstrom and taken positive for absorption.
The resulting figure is 0.4 angstrom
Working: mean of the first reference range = 6.24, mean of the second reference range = 6.64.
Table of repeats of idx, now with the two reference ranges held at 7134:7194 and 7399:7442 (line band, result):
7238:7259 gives -0.56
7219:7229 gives -0.05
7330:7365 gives -0.55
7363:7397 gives 0.10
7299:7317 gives 0.08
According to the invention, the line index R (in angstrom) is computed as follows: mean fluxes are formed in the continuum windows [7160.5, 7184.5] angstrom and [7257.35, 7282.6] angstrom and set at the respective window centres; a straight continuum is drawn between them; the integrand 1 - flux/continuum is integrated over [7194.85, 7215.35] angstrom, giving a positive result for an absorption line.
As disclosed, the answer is 0.48 angstrom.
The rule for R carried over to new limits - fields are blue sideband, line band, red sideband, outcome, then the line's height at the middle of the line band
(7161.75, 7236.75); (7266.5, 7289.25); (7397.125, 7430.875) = 0.4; 6.41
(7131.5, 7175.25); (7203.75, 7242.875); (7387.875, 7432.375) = -0.8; 6.13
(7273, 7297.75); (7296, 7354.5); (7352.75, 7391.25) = -0.8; 6.45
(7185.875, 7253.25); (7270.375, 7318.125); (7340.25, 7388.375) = 0.9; 6.46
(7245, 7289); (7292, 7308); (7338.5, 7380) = 0.3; 6.47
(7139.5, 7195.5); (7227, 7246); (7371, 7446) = -0.5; 6.22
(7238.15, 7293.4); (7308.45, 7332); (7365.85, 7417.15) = 0.2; 6.51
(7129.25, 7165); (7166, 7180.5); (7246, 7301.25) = -0.6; 5.92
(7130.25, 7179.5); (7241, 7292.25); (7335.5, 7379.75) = -0.2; 6.35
